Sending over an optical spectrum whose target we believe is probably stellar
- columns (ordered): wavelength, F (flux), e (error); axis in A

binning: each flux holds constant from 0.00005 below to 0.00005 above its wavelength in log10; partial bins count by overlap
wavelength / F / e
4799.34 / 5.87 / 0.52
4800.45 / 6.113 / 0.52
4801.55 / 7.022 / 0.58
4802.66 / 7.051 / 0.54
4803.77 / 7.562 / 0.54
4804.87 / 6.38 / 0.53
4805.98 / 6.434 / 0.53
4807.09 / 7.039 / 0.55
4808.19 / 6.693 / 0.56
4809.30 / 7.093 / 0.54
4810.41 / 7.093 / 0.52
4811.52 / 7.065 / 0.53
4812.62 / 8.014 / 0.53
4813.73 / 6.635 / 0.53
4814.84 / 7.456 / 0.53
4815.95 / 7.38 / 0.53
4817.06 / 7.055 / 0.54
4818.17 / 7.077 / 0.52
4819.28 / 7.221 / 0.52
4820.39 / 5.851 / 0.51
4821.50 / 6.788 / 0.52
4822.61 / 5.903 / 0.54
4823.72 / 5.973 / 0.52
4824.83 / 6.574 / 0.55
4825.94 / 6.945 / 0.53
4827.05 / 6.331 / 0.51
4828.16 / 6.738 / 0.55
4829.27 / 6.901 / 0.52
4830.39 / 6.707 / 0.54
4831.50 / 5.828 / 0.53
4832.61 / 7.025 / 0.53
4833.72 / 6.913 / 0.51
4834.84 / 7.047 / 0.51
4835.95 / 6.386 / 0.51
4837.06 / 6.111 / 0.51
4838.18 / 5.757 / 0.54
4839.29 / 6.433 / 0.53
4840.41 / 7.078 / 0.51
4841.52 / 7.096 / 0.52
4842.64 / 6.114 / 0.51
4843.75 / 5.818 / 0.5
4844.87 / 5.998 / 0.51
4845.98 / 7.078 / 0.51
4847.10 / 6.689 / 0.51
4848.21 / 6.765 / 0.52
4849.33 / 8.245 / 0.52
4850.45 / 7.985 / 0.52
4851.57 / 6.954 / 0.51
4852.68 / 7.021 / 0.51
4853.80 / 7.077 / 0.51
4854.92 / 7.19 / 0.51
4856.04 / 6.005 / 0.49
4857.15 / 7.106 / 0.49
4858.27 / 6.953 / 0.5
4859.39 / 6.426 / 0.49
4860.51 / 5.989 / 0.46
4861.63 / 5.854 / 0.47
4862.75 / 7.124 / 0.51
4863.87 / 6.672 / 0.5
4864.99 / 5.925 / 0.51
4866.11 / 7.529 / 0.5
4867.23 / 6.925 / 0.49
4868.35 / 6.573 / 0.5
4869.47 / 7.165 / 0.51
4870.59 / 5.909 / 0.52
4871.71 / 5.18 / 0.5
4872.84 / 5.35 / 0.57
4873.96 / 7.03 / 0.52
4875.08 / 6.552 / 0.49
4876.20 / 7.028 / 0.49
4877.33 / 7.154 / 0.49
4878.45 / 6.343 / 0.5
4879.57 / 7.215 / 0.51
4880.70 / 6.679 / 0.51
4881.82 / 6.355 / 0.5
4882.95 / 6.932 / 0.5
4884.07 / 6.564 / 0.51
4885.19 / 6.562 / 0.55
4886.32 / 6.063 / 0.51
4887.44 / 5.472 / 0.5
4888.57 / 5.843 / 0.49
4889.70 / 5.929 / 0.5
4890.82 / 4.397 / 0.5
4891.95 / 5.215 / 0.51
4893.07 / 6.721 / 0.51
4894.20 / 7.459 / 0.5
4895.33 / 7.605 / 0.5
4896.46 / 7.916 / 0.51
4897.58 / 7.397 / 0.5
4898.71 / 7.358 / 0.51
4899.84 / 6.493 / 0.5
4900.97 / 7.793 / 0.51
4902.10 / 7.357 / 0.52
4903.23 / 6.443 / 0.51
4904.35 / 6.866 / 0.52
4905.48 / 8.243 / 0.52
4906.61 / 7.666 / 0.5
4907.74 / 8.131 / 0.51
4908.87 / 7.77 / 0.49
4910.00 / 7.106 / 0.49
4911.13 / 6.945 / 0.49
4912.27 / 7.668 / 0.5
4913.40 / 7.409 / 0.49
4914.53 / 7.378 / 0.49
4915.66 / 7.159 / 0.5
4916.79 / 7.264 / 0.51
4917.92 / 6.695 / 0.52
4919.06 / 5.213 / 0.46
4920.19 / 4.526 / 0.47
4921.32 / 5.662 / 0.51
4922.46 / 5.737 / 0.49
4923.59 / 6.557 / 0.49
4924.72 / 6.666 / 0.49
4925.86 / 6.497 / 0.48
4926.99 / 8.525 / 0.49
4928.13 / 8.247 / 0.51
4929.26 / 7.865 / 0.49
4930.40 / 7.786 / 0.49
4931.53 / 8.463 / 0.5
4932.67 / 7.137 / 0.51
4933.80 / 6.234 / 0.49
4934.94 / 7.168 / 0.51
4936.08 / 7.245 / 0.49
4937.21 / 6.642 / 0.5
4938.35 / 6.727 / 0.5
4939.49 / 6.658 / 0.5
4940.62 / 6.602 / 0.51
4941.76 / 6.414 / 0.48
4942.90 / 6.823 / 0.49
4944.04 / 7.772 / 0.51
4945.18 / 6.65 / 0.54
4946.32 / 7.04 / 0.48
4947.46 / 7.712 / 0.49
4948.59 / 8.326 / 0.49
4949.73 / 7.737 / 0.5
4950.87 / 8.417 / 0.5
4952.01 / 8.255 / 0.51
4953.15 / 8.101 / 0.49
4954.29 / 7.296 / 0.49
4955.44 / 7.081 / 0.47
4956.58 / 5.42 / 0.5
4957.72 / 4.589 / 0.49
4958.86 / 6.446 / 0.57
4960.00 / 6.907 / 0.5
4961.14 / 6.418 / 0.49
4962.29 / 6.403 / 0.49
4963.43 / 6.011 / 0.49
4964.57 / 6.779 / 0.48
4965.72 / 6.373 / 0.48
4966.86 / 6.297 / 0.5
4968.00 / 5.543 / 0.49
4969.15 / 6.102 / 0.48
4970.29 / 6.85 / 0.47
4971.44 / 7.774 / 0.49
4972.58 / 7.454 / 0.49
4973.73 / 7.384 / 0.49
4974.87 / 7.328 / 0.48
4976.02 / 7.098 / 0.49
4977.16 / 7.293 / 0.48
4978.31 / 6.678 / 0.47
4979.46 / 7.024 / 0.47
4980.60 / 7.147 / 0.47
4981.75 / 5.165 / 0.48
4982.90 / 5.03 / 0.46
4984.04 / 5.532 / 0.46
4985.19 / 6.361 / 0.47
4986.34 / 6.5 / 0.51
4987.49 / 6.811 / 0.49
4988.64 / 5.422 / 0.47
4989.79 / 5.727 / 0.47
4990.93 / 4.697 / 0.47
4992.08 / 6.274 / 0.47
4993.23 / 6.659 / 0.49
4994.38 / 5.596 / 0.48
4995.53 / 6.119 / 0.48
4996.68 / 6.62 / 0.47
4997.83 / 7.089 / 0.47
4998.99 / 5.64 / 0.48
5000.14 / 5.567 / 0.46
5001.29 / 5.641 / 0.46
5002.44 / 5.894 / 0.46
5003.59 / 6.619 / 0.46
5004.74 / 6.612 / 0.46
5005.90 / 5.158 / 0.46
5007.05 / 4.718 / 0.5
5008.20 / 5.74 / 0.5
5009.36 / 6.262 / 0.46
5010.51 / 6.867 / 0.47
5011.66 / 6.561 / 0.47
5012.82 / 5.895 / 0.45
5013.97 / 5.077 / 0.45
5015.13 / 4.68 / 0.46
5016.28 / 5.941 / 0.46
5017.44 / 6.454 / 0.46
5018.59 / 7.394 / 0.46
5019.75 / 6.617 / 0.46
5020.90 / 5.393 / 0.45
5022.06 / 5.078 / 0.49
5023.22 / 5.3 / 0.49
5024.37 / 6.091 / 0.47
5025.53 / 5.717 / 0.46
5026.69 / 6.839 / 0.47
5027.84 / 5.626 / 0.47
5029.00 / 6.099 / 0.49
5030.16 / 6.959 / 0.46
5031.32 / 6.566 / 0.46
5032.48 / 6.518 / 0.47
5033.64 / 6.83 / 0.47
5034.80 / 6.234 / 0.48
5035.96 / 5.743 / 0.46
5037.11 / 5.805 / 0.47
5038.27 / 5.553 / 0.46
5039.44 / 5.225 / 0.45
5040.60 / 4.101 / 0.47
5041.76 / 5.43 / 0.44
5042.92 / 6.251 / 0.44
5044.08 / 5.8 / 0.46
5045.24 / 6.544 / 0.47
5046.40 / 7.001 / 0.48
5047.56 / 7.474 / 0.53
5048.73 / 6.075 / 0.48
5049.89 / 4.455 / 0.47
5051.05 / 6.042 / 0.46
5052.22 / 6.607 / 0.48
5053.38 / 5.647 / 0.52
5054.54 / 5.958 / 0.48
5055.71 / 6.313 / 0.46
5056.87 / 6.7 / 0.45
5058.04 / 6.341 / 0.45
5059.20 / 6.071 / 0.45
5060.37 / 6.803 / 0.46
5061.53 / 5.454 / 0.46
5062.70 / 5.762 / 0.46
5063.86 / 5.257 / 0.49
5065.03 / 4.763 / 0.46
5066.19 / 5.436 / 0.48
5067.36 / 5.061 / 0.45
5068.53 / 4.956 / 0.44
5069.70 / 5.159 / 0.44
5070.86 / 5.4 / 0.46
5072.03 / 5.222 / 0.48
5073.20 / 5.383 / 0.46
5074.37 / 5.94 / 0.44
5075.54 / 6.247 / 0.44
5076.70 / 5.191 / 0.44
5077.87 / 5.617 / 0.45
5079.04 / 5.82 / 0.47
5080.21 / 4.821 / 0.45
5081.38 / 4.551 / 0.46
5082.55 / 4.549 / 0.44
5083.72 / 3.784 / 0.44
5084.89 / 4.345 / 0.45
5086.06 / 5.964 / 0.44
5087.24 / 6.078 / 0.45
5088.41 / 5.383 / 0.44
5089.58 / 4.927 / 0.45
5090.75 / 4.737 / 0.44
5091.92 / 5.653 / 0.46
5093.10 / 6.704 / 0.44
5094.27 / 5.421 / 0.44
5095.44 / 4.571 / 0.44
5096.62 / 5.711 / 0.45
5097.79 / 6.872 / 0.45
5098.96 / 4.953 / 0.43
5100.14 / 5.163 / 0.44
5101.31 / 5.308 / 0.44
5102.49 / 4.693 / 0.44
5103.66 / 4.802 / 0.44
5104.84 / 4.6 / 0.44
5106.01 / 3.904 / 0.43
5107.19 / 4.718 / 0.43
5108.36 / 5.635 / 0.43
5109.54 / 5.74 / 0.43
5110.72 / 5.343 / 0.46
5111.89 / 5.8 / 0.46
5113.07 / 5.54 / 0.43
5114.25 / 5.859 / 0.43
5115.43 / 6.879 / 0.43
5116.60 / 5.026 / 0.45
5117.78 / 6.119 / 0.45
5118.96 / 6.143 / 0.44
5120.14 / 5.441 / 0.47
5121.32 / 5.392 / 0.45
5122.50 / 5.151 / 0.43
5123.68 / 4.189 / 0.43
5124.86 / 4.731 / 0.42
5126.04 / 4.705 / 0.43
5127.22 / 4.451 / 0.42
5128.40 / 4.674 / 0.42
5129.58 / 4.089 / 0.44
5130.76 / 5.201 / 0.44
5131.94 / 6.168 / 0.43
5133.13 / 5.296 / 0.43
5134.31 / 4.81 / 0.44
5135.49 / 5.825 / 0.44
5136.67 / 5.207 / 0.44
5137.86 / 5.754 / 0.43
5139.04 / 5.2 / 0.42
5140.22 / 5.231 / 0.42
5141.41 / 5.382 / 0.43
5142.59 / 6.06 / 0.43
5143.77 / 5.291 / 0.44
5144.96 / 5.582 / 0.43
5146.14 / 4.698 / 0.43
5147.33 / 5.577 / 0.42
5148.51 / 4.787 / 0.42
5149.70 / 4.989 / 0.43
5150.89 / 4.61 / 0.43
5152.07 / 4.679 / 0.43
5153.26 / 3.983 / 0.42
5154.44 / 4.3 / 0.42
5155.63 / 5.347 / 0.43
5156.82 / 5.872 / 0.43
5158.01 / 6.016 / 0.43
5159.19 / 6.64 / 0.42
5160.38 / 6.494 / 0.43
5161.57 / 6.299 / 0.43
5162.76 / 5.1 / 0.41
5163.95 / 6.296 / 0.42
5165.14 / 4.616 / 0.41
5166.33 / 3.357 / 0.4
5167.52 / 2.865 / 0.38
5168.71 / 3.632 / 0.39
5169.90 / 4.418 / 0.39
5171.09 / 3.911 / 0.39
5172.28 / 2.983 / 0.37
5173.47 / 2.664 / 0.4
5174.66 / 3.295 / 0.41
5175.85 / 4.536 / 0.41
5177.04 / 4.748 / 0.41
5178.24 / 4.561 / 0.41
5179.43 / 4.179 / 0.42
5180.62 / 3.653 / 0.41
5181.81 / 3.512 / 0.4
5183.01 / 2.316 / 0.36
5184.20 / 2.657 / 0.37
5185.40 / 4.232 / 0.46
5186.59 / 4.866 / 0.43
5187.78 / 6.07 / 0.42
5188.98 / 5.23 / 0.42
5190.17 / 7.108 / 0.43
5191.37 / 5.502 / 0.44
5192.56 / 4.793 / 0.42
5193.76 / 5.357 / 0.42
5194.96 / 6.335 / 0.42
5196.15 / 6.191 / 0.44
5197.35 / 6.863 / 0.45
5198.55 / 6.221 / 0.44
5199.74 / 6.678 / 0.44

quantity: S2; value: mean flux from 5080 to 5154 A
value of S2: 5.2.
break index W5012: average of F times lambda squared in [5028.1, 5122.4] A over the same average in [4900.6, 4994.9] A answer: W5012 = 0.86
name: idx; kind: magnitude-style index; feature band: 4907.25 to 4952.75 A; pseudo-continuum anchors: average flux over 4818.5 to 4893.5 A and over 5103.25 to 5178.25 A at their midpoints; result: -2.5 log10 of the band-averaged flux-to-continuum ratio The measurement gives -0.16 mag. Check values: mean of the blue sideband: 6.53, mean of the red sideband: 5.02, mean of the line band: 7.12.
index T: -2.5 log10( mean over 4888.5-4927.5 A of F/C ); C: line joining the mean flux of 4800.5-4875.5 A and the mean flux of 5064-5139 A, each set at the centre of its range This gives -0.09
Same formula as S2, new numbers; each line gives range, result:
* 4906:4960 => 7.05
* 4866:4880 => 6.58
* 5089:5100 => 5.49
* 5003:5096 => 5.75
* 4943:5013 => 6.5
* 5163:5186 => 3.83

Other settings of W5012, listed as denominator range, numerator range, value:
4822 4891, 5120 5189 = 0.82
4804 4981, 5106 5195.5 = 0.81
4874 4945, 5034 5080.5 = 0.89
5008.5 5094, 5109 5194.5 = 0.89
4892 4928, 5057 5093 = 0.82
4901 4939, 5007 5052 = 0.89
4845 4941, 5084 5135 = 0.84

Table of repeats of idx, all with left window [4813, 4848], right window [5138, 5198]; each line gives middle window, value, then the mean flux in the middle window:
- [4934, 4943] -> -0.12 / 6.76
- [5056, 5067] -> -0.08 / 5.84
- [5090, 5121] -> -0.05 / 5.43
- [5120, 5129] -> 0.06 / 4.81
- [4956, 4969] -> -0.03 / 6.11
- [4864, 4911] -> -0.07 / 6.74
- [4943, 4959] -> -0.20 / 7.21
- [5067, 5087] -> 0.03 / 5.19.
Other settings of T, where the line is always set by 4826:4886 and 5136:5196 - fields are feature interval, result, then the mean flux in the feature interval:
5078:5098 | 0.00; 5.26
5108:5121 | -0.13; 5.77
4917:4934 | -0.10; 6.81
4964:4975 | -0.13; 6.77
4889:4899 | -0.04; 6.64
